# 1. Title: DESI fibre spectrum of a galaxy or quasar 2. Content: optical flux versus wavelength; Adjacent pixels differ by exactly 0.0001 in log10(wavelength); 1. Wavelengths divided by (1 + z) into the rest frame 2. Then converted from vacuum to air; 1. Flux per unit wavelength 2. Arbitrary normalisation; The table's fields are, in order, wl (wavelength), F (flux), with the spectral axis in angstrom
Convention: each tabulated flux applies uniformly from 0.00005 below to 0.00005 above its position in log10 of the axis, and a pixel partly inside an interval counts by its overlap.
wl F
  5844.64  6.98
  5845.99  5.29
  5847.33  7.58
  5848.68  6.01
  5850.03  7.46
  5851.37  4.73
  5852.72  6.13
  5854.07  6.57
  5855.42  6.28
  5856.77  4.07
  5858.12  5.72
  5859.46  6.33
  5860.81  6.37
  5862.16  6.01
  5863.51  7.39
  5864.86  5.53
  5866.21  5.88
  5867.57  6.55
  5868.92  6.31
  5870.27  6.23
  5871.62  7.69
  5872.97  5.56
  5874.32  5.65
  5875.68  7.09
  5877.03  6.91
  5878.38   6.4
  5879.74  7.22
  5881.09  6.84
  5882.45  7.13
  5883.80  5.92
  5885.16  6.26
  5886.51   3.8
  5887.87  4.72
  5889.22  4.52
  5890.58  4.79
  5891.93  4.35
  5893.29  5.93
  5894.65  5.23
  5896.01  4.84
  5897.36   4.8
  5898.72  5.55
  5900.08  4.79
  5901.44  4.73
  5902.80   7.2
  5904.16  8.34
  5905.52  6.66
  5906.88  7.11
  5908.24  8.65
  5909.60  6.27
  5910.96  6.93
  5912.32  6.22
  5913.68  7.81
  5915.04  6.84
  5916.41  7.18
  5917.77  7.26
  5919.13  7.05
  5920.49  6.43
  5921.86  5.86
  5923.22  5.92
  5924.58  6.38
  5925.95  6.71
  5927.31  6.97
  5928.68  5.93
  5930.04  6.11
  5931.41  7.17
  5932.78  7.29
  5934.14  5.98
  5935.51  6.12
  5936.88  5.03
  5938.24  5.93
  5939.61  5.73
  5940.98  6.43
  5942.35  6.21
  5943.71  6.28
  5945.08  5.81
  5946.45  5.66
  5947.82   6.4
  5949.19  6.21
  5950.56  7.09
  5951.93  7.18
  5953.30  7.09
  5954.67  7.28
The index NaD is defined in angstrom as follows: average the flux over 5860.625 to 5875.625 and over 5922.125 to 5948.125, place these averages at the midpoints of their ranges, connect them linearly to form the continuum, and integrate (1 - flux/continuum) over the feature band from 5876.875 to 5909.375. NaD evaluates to 1.8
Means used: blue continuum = 6.32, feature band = 5.93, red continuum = 6.21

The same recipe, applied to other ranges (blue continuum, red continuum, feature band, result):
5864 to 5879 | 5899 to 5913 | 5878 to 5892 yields 1.7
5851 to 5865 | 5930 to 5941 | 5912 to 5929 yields -1.5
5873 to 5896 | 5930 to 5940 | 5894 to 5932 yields -2.9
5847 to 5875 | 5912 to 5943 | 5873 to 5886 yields -0.5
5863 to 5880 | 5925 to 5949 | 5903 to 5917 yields -1.9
